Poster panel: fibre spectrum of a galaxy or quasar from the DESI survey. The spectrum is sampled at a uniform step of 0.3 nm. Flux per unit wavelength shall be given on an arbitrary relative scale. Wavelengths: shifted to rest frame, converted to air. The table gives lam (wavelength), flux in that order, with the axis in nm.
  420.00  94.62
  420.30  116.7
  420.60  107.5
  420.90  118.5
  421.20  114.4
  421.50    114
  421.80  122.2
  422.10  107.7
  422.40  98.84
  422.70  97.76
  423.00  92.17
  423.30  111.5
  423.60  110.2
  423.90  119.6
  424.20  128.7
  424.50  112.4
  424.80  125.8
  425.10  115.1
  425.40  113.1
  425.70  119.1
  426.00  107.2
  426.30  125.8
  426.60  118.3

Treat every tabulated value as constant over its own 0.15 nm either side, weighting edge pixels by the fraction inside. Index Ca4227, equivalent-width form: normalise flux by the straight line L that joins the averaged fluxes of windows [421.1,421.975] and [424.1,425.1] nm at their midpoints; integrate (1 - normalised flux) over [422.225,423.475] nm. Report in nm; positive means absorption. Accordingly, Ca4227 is 0.19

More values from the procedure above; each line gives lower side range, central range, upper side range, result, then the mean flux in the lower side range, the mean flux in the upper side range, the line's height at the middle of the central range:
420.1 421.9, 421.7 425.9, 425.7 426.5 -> 0.14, 115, 117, 116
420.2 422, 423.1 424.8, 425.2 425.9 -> -0.02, 115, 115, 115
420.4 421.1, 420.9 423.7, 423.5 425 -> 0.19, 113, 120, 116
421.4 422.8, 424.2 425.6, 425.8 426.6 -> -0.05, 108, 117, 114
